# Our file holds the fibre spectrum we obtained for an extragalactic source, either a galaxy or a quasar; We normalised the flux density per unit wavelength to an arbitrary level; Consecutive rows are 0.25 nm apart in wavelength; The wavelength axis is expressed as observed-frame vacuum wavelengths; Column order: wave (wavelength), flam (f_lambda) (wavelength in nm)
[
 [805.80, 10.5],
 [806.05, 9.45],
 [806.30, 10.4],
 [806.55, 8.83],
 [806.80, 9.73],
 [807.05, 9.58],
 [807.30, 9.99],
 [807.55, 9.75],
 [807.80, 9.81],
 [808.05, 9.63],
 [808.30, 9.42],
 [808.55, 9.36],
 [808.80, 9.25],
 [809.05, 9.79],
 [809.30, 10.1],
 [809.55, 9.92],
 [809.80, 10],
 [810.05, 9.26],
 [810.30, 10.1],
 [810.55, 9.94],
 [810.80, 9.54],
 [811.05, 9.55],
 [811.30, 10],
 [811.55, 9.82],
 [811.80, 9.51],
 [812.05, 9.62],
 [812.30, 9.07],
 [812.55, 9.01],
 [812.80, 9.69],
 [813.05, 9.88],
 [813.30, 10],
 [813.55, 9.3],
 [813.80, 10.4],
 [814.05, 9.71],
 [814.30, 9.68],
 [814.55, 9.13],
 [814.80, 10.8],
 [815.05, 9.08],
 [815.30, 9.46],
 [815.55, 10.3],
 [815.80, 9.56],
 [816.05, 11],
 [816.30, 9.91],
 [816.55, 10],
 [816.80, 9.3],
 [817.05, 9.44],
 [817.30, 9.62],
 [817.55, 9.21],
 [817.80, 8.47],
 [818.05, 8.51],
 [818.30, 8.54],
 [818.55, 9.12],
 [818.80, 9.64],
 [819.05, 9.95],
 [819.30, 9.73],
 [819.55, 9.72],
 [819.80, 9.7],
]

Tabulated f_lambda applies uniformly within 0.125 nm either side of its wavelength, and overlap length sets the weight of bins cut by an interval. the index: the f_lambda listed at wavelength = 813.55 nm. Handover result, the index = 9.3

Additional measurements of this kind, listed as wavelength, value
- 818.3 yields 8.54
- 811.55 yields 9.82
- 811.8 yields 9.51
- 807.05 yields 9.58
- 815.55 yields 10.3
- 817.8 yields 8.47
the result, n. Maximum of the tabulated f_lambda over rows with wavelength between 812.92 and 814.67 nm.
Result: 10.4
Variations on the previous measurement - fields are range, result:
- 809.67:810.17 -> 10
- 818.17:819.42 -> 9.95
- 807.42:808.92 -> 9.81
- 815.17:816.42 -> 11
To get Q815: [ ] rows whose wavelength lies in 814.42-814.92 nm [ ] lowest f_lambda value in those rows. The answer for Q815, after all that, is 9.13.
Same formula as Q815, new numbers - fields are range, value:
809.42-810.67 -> 9.26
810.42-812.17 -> 9.51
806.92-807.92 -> 9.58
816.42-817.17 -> 9.3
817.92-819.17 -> 8.51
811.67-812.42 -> 9.07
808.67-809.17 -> 9.25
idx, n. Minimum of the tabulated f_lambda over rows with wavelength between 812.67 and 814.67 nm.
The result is 9.13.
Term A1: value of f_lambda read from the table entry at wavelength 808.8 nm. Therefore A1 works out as 9.25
